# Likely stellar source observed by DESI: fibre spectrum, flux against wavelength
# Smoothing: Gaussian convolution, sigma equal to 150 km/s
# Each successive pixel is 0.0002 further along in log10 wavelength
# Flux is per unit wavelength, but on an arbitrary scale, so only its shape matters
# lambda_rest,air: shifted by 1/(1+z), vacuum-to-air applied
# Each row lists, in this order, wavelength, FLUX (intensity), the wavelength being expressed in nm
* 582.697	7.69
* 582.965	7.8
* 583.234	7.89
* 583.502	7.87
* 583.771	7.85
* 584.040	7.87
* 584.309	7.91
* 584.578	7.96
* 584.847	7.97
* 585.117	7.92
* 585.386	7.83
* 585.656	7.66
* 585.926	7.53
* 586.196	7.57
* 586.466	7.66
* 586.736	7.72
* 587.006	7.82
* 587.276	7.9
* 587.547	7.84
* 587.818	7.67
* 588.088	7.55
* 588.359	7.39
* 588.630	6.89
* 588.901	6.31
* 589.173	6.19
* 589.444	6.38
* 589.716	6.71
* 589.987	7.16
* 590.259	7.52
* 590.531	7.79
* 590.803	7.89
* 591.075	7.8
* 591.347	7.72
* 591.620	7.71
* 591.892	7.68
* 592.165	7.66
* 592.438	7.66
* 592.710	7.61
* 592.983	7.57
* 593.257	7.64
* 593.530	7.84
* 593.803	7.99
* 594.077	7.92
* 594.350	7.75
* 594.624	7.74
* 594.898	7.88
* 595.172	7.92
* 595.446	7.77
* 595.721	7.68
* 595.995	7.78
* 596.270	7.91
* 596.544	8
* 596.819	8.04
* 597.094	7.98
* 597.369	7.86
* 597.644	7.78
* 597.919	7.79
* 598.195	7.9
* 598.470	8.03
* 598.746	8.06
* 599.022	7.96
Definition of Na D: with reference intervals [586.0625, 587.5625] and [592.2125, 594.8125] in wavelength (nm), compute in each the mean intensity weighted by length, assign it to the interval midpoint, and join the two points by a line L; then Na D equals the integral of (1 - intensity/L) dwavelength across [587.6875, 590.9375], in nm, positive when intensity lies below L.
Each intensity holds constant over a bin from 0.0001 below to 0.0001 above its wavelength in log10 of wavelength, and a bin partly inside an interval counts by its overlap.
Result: 0.26 nm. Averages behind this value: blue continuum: 7.75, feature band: 7.12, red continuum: 7.75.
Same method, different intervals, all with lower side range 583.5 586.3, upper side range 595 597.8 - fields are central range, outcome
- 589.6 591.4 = 0.075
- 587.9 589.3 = 0.166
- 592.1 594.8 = 0.039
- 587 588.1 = 0.007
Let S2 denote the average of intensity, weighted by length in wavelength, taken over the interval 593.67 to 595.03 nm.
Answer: 7.85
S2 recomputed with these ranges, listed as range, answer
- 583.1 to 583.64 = 7.89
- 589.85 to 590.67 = 7.49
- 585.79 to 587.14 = 7.66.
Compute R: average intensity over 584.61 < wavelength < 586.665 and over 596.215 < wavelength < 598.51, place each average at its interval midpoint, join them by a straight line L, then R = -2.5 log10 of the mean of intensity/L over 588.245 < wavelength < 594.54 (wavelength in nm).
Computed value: 0.06 mag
